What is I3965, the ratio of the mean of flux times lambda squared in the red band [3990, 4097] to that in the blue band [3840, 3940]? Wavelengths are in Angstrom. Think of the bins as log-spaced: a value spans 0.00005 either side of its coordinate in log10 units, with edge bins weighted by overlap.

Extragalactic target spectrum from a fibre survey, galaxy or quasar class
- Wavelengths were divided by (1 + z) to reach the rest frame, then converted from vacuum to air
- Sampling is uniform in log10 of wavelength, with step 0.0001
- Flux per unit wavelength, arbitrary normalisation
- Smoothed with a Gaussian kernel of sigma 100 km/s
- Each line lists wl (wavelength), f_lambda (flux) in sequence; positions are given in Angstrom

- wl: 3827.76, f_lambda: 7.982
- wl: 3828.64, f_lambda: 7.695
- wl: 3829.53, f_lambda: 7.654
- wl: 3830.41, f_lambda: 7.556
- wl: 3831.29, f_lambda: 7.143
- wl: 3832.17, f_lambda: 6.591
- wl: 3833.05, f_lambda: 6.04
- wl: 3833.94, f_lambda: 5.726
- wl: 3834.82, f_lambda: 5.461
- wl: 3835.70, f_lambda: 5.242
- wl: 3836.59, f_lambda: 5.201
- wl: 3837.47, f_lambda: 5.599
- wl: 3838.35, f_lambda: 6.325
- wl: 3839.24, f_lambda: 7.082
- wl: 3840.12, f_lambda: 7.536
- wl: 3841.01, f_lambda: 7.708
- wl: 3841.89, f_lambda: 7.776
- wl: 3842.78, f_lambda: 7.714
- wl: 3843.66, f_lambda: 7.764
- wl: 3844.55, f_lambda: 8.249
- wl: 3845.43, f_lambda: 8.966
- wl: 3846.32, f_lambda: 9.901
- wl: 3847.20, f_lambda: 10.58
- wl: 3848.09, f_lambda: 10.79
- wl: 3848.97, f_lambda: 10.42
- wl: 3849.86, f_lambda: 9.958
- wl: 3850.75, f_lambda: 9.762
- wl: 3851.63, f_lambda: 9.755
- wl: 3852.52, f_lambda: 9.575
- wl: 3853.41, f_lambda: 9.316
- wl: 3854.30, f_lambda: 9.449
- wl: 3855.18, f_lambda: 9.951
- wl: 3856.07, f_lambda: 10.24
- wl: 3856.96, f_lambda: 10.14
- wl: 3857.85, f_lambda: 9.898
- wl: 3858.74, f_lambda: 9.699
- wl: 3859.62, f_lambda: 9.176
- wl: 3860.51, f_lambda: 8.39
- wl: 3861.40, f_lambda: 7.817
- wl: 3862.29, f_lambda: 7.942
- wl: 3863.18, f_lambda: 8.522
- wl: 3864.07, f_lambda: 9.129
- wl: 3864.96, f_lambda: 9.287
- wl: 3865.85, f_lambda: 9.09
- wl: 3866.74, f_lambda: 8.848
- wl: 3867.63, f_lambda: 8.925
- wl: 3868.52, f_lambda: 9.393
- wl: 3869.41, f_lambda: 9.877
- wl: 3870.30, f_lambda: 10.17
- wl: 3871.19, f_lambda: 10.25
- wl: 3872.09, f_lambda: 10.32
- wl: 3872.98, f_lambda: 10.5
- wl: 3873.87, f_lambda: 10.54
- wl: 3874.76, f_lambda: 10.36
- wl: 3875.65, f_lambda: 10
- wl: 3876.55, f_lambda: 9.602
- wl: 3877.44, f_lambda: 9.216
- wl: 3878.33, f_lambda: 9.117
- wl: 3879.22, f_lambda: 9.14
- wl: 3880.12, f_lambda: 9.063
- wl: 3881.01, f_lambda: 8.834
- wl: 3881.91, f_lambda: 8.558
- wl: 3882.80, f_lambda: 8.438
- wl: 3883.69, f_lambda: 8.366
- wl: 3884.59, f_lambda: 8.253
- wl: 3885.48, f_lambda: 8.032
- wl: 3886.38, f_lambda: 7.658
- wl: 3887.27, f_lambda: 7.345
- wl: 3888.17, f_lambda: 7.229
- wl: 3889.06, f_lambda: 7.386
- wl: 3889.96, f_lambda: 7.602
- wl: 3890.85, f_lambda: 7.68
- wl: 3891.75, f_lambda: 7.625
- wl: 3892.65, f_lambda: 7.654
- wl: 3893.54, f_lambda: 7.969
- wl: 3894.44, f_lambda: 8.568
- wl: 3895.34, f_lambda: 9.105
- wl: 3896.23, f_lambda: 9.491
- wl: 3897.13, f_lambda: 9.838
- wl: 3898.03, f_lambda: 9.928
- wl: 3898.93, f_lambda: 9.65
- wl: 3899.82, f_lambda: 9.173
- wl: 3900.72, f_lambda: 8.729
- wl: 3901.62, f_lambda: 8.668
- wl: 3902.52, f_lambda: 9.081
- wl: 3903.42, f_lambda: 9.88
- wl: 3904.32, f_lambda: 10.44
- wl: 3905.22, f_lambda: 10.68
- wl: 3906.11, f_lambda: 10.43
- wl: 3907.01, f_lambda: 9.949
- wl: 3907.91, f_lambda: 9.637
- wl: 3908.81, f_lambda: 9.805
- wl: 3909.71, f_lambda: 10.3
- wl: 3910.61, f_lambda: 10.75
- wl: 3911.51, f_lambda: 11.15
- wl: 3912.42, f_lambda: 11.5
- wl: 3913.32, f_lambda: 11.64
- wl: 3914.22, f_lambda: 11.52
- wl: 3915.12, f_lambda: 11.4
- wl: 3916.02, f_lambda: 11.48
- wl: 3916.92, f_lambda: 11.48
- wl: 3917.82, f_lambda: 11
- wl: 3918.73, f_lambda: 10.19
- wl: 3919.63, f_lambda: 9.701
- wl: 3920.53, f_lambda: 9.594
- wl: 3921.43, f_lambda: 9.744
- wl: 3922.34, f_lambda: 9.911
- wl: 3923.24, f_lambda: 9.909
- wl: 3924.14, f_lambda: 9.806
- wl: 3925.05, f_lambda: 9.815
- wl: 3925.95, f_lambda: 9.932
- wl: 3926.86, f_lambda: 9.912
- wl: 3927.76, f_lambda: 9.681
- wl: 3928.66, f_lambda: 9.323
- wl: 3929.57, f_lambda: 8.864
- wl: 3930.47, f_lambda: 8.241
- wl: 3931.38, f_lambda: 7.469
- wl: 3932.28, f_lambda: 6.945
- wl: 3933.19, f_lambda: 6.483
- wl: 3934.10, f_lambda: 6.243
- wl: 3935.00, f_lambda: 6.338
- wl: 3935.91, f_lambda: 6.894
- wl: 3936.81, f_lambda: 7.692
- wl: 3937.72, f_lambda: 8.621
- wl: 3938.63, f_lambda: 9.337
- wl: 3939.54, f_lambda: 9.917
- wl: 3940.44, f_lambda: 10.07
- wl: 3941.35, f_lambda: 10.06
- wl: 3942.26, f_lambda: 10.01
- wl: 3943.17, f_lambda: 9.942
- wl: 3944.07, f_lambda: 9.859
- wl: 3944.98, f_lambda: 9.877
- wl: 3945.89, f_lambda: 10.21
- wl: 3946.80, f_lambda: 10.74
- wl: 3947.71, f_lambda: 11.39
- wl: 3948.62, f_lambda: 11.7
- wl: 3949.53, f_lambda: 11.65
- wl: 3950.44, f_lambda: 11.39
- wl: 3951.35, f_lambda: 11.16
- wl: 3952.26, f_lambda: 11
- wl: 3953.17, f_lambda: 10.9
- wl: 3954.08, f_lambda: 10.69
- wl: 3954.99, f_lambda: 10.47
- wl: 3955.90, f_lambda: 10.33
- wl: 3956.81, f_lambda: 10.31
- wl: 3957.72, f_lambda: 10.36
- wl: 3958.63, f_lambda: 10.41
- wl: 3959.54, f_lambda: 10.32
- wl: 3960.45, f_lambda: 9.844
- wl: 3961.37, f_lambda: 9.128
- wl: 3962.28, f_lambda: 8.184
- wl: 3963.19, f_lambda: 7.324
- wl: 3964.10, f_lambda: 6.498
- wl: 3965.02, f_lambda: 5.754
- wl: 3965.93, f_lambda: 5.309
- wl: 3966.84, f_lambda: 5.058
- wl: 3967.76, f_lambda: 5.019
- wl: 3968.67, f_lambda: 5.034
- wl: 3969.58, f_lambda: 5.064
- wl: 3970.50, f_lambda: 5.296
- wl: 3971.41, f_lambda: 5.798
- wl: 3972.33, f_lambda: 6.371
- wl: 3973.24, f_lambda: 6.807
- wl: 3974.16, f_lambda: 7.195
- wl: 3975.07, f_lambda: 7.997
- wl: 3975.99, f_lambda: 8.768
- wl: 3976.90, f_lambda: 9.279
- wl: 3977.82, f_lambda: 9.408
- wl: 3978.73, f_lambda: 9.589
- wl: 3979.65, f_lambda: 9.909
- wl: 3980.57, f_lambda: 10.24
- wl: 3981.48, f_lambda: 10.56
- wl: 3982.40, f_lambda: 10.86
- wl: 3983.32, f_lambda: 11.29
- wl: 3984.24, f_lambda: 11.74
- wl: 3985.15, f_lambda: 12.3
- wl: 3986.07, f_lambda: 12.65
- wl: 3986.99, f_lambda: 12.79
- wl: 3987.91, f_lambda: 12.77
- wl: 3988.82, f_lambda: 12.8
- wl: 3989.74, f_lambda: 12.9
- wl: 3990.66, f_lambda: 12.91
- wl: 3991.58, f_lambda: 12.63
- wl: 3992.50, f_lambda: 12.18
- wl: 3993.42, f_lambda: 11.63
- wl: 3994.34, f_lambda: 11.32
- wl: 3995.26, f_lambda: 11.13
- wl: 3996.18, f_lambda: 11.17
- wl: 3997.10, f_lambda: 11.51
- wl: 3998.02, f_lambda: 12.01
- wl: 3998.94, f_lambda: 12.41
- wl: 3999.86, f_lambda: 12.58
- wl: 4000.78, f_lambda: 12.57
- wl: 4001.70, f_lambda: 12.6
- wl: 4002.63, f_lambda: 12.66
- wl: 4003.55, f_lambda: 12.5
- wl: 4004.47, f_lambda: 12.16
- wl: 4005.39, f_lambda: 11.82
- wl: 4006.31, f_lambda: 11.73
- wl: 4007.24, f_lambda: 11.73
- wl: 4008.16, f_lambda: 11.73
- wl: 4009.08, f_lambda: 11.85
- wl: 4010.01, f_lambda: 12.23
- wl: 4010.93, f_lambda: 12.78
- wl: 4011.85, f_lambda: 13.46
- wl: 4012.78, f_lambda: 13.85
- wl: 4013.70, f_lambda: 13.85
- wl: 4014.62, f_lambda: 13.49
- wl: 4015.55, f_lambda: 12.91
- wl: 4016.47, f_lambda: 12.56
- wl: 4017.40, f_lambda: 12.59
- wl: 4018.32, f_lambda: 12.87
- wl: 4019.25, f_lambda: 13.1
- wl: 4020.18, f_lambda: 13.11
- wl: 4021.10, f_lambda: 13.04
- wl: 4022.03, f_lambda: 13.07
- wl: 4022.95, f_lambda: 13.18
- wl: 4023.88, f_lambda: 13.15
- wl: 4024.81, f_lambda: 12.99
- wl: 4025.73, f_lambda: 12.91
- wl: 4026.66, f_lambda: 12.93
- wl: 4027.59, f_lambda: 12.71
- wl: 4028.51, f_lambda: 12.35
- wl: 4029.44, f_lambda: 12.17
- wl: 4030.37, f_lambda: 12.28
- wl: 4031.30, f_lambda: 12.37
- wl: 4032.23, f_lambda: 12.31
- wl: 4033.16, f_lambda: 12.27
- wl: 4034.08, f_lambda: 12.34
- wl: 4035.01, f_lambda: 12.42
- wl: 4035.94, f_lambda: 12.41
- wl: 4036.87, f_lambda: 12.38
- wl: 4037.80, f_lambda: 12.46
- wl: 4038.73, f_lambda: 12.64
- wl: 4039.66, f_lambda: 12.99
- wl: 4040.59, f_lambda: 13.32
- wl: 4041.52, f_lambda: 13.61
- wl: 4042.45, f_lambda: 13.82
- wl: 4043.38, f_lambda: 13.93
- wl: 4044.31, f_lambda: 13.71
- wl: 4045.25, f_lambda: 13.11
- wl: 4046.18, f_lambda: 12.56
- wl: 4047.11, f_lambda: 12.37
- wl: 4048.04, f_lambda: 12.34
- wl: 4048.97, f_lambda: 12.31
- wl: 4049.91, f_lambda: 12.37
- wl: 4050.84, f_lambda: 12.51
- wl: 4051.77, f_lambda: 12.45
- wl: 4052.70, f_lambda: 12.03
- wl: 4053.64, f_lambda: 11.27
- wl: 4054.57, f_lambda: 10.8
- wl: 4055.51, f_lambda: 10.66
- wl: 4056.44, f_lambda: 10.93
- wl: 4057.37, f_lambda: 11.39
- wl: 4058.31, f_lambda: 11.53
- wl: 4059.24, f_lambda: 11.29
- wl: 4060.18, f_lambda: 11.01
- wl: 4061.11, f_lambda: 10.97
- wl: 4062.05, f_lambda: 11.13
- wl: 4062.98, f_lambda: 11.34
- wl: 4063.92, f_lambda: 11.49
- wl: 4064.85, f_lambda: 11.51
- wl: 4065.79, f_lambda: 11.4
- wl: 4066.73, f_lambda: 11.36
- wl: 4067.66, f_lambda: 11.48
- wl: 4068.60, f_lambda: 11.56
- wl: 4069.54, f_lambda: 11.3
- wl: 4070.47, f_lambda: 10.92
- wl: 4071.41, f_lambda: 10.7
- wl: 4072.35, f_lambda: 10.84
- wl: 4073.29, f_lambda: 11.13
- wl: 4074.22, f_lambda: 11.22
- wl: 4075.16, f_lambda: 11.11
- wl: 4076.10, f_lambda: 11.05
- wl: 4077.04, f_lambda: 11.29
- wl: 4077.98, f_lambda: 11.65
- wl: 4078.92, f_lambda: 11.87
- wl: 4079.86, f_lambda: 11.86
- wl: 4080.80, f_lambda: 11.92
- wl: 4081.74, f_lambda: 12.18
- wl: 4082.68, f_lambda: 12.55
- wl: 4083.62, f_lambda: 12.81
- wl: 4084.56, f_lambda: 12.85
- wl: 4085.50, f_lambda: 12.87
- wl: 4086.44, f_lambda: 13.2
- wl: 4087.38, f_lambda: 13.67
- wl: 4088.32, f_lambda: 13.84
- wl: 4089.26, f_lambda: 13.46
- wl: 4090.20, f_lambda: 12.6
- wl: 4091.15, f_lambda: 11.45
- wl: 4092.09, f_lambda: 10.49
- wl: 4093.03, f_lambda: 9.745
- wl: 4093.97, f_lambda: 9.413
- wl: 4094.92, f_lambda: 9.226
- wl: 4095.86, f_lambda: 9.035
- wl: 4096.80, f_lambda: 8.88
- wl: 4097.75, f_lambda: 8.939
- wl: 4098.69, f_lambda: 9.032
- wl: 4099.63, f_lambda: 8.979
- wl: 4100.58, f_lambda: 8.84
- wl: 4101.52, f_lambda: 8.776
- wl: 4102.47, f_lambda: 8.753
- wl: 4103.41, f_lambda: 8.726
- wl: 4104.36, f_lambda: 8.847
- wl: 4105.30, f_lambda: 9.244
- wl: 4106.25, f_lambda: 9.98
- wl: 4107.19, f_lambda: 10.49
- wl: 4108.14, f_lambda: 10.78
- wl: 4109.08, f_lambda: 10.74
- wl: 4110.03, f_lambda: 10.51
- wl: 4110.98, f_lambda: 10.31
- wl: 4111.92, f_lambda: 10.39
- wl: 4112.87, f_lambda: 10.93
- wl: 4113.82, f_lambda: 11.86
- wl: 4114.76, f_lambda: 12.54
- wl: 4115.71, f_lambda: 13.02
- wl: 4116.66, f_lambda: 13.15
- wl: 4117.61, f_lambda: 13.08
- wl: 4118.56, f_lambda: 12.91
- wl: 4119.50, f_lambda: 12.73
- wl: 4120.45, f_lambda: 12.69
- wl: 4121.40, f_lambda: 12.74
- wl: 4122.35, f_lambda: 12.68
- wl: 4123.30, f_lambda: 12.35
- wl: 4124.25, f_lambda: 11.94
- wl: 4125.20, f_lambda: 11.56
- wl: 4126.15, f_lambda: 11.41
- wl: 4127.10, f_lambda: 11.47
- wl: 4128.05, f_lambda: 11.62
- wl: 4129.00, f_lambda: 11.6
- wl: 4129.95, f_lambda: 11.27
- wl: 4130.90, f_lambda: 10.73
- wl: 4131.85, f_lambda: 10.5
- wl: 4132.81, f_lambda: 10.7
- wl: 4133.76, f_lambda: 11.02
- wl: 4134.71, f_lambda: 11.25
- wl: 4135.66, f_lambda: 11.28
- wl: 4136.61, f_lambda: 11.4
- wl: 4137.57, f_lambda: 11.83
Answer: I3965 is 1.42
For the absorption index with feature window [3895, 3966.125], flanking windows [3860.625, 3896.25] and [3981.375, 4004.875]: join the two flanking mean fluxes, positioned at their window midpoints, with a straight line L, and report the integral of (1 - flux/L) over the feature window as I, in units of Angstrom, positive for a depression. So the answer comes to 4.18 Angstrom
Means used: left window 8.81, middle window 9.66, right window 12.1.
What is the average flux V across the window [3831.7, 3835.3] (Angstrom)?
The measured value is 5.96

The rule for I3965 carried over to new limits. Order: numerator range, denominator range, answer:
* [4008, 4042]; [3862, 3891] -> 1.54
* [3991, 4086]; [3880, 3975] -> 1.43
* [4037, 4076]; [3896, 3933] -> 1.29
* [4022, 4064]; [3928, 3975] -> 1.50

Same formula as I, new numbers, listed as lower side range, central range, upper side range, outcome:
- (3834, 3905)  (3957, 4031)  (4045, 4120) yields -4.45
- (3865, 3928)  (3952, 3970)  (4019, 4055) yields 4.30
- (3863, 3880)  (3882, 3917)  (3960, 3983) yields -1.27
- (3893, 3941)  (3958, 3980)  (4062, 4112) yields 5.43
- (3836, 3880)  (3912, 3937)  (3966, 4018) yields 1.34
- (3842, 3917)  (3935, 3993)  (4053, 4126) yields 3.35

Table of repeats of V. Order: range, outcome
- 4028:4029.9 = 12.3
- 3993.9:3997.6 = 11.3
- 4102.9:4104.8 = 8.78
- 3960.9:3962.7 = 8.64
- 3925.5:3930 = 9.54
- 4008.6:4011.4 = 12.3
